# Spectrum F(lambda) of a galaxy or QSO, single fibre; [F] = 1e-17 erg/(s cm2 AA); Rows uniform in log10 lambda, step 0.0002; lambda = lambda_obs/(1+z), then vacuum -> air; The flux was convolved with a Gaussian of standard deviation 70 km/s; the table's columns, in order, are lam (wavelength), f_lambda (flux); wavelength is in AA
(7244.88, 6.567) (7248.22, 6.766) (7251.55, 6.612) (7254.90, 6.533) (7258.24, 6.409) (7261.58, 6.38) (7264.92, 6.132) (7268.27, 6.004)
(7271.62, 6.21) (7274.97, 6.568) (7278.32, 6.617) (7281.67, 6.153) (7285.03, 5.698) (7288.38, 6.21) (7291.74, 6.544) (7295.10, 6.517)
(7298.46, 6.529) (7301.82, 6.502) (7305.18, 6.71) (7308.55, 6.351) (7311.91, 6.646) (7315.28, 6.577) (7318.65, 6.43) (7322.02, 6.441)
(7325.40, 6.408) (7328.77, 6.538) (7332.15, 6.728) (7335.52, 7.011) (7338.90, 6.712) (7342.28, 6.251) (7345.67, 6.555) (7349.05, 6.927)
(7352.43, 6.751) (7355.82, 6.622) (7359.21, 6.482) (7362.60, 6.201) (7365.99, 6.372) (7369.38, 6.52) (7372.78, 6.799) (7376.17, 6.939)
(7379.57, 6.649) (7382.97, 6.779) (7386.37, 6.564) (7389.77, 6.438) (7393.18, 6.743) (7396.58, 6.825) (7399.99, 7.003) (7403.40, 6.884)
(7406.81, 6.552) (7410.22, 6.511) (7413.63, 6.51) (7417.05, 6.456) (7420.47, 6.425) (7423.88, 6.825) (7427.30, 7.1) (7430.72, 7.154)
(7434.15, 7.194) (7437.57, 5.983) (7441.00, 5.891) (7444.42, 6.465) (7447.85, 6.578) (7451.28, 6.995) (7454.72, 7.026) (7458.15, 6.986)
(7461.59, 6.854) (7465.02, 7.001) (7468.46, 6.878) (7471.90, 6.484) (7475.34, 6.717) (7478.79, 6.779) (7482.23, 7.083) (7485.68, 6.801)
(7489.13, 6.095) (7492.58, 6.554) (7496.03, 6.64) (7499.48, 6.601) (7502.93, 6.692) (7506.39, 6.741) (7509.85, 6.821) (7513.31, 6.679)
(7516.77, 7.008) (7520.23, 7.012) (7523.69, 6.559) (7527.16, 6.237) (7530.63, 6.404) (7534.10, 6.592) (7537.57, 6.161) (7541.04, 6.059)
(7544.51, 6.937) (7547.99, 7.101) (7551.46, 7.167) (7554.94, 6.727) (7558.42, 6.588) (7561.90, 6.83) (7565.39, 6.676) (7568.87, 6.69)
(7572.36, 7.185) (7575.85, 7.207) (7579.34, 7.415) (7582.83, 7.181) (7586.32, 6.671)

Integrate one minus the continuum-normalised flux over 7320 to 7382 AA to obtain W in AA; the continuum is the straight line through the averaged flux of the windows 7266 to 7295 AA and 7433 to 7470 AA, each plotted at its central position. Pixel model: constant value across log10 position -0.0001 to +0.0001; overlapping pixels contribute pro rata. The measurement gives -1.6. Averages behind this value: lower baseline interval 6.26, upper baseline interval 6.71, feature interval 6.61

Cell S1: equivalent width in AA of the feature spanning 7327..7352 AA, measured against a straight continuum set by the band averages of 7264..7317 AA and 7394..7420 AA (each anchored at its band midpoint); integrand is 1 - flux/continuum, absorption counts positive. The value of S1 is -0.7 AA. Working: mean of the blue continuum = 6.38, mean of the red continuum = 6.67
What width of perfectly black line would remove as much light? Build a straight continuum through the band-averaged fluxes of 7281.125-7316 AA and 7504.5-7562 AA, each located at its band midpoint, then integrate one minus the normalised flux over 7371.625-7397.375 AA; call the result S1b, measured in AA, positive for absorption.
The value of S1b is -0.81 AA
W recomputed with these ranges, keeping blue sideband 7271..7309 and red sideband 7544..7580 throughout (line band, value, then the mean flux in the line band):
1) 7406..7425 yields 0.31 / 6.54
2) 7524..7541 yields 1.35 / 6.33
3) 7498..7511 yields 0.22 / 6.71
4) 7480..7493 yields 0.27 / 6.65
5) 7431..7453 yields 0.46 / 6.56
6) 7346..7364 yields -0.22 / 6.6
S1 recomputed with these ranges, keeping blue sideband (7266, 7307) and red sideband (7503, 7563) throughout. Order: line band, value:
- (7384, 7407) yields -0.8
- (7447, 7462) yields -0.8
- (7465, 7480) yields -0.3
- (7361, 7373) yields 0.0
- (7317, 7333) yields -0.2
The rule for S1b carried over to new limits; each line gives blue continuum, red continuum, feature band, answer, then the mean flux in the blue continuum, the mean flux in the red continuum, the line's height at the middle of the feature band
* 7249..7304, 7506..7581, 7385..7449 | -0.63 AA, 6.36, 6.76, 6.57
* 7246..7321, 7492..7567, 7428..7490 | -1.27 AA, 6.42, 6.67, 6.6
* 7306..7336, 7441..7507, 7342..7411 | -0.34 AA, 6.56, 6.71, 6.61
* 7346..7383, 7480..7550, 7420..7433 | -0.58 AA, 6.63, 6.64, 6.64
